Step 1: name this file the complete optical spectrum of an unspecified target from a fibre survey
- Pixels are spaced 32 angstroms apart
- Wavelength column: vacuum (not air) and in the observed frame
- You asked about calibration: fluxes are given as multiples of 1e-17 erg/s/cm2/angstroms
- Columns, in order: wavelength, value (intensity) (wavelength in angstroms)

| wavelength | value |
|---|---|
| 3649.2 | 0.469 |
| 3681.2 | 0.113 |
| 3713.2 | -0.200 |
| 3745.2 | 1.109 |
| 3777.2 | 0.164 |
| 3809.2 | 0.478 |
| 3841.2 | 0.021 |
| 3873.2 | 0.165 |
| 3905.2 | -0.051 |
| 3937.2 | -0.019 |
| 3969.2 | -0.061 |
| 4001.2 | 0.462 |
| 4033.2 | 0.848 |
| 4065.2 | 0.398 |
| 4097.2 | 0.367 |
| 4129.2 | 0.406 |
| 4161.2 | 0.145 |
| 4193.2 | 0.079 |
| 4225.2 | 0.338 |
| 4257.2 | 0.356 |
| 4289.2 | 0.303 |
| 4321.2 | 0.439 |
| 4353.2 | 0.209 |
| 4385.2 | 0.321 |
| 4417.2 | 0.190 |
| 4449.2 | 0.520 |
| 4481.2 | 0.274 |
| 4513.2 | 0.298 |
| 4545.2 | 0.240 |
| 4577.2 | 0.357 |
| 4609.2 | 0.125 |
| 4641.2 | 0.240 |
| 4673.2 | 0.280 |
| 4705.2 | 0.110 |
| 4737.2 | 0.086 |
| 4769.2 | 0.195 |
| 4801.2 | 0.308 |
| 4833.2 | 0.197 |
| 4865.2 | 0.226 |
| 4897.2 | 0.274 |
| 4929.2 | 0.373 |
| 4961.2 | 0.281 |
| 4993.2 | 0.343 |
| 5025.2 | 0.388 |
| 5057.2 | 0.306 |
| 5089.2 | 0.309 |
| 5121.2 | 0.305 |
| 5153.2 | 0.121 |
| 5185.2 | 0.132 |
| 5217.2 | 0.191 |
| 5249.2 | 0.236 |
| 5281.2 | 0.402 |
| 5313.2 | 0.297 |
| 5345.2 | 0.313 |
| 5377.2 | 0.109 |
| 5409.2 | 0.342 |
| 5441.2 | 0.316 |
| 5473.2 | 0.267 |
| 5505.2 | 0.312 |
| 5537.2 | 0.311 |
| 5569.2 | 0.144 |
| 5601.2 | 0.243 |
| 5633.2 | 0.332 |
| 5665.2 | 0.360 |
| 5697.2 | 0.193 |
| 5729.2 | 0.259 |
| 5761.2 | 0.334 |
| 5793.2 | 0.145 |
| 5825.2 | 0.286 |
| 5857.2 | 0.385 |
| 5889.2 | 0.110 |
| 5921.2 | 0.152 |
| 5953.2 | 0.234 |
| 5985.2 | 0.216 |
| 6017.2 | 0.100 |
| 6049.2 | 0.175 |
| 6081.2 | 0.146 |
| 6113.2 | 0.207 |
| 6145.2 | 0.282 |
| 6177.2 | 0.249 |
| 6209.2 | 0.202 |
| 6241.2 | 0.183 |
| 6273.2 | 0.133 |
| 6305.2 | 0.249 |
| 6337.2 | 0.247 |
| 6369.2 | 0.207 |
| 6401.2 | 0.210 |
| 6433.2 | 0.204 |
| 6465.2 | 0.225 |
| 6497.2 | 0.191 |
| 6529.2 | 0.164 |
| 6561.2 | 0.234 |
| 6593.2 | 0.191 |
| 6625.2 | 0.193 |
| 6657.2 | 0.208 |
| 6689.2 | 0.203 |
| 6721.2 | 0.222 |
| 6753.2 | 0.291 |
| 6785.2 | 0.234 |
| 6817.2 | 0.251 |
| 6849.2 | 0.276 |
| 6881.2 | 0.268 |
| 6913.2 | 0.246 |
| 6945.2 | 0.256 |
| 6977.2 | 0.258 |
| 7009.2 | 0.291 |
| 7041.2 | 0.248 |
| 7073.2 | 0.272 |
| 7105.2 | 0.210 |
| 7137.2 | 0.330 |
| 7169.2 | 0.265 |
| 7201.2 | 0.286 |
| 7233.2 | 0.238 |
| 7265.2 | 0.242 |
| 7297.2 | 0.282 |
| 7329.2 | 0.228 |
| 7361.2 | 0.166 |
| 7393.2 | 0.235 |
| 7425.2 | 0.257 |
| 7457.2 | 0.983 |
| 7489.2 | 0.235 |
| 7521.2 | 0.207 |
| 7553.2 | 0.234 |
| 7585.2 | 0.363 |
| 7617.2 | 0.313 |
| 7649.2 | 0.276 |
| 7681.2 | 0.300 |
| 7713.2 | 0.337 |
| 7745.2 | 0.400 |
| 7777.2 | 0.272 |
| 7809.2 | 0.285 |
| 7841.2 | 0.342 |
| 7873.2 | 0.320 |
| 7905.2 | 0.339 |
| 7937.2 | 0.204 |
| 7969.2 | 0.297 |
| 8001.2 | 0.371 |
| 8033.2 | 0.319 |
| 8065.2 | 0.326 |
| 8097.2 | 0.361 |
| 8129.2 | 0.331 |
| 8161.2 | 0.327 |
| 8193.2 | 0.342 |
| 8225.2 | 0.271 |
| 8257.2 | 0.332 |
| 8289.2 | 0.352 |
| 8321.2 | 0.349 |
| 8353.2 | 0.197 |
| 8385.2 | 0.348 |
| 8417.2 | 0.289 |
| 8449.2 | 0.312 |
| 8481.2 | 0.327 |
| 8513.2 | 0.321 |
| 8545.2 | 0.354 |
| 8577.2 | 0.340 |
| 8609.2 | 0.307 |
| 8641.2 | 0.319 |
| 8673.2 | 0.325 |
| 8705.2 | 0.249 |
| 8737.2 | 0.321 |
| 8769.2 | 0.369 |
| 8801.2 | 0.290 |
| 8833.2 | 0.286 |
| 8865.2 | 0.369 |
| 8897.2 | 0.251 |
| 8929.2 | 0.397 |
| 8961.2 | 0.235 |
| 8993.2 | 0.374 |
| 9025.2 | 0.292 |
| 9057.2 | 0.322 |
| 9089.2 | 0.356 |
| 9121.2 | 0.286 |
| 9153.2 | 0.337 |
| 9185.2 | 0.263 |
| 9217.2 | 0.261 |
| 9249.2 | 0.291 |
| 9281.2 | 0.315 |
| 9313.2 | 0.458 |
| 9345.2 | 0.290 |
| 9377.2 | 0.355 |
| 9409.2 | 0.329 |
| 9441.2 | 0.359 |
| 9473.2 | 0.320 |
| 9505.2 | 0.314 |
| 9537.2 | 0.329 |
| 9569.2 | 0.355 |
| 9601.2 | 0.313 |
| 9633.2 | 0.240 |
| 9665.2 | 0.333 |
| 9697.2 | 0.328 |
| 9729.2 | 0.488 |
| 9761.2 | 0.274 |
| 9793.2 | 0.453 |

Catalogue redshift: 1.00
